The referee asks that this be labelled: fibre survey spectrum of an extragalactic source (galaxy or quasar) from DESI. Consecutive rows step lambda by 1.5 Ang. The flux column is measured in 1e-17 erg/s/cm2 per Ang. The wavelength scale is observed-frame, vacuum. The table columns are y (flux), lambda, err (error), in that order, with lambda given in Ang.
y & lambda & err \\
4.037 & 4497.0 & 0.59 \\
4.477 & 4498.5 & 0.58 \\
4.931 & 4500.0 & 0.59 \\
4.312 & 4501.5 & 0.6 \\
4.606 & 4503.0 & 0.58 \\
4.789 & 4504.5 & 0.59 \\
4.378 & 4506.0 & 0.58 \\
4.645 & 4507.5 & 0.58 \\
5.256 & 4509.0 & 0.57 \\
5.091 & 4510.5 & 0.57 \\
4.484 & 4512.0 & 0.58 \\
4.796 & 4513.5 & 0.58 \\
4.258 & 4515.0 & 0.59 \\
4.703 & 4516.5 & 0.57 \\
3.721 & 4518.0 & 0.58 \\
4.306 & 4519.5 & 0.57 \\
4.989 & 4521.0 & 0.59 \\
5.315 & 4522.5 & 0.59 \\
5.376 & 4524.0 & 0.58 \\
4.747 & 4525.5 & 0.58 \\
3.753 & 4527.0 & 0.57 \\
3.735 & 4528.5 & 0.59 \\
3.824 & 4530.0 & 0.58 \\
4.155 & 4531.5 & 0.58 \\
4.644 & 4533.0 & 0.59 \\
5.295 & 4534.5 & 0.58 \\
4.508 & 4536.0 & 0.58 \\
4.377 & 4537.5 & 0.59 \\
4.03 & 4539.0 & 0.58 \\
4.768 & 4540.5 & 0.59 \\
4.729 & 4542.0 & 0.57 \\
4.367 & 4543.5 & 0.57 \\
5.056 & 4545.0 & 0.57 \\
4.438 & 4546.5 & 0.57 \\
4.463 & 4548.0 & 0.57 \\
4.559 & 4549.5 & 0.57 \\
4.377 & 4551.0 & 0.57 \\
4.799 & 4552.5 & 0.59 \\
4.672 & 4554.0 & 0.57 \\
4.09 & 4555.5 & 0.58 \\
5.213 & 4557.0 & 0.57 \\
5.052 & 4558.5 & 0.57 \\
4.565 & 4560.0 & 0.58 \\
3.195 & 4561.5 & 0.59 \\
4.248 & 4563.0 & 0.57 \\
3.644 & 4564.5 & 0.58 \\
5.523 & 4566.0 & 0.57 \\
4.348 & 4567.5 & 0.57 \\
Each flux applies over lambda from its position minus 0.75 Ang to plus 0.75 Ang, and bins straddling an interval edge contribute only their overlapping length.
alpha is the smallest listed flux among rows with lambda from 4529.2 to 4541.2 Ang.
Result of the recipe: 3.824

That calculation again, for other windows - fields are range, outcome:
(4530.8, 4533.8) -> 4.155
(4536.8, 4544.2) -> 4.03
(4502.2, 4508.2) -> 4.378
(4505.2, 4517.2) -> 4.258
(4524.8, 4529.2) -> 3.735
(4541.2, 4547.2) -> 4.367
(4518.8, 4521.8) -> 4.306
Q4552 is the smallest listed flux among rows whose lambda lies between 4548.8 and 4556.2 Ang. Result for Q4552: 4.09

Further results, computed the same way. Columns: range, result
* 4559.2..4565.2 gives 3.195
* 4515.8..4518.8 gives 3.721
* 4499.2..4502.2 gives 4.312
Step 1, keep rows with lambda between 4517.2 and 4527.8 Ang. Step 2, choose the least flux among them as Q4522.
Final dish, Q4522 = 3.721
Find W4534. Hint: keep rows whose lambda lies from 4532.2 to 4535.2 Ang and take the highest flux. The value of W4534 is 5.295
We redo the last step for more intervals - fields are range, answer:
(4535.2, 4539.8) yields 4.508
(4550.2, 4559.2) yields 5.213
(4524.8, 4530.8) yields 4.747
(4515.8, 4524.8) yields 5.376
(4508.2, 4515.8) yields 5.256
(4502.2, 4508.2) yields 4.789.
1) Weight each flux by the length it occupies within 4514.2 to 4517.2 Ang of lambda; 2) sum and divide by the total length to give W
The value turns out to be 4.48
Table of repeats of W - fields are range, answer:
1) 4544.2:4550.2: 4.63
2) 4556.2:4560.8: 4.92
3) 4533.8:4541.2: 4.59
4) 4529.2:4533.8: 4.21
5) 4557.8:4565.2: 4.14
